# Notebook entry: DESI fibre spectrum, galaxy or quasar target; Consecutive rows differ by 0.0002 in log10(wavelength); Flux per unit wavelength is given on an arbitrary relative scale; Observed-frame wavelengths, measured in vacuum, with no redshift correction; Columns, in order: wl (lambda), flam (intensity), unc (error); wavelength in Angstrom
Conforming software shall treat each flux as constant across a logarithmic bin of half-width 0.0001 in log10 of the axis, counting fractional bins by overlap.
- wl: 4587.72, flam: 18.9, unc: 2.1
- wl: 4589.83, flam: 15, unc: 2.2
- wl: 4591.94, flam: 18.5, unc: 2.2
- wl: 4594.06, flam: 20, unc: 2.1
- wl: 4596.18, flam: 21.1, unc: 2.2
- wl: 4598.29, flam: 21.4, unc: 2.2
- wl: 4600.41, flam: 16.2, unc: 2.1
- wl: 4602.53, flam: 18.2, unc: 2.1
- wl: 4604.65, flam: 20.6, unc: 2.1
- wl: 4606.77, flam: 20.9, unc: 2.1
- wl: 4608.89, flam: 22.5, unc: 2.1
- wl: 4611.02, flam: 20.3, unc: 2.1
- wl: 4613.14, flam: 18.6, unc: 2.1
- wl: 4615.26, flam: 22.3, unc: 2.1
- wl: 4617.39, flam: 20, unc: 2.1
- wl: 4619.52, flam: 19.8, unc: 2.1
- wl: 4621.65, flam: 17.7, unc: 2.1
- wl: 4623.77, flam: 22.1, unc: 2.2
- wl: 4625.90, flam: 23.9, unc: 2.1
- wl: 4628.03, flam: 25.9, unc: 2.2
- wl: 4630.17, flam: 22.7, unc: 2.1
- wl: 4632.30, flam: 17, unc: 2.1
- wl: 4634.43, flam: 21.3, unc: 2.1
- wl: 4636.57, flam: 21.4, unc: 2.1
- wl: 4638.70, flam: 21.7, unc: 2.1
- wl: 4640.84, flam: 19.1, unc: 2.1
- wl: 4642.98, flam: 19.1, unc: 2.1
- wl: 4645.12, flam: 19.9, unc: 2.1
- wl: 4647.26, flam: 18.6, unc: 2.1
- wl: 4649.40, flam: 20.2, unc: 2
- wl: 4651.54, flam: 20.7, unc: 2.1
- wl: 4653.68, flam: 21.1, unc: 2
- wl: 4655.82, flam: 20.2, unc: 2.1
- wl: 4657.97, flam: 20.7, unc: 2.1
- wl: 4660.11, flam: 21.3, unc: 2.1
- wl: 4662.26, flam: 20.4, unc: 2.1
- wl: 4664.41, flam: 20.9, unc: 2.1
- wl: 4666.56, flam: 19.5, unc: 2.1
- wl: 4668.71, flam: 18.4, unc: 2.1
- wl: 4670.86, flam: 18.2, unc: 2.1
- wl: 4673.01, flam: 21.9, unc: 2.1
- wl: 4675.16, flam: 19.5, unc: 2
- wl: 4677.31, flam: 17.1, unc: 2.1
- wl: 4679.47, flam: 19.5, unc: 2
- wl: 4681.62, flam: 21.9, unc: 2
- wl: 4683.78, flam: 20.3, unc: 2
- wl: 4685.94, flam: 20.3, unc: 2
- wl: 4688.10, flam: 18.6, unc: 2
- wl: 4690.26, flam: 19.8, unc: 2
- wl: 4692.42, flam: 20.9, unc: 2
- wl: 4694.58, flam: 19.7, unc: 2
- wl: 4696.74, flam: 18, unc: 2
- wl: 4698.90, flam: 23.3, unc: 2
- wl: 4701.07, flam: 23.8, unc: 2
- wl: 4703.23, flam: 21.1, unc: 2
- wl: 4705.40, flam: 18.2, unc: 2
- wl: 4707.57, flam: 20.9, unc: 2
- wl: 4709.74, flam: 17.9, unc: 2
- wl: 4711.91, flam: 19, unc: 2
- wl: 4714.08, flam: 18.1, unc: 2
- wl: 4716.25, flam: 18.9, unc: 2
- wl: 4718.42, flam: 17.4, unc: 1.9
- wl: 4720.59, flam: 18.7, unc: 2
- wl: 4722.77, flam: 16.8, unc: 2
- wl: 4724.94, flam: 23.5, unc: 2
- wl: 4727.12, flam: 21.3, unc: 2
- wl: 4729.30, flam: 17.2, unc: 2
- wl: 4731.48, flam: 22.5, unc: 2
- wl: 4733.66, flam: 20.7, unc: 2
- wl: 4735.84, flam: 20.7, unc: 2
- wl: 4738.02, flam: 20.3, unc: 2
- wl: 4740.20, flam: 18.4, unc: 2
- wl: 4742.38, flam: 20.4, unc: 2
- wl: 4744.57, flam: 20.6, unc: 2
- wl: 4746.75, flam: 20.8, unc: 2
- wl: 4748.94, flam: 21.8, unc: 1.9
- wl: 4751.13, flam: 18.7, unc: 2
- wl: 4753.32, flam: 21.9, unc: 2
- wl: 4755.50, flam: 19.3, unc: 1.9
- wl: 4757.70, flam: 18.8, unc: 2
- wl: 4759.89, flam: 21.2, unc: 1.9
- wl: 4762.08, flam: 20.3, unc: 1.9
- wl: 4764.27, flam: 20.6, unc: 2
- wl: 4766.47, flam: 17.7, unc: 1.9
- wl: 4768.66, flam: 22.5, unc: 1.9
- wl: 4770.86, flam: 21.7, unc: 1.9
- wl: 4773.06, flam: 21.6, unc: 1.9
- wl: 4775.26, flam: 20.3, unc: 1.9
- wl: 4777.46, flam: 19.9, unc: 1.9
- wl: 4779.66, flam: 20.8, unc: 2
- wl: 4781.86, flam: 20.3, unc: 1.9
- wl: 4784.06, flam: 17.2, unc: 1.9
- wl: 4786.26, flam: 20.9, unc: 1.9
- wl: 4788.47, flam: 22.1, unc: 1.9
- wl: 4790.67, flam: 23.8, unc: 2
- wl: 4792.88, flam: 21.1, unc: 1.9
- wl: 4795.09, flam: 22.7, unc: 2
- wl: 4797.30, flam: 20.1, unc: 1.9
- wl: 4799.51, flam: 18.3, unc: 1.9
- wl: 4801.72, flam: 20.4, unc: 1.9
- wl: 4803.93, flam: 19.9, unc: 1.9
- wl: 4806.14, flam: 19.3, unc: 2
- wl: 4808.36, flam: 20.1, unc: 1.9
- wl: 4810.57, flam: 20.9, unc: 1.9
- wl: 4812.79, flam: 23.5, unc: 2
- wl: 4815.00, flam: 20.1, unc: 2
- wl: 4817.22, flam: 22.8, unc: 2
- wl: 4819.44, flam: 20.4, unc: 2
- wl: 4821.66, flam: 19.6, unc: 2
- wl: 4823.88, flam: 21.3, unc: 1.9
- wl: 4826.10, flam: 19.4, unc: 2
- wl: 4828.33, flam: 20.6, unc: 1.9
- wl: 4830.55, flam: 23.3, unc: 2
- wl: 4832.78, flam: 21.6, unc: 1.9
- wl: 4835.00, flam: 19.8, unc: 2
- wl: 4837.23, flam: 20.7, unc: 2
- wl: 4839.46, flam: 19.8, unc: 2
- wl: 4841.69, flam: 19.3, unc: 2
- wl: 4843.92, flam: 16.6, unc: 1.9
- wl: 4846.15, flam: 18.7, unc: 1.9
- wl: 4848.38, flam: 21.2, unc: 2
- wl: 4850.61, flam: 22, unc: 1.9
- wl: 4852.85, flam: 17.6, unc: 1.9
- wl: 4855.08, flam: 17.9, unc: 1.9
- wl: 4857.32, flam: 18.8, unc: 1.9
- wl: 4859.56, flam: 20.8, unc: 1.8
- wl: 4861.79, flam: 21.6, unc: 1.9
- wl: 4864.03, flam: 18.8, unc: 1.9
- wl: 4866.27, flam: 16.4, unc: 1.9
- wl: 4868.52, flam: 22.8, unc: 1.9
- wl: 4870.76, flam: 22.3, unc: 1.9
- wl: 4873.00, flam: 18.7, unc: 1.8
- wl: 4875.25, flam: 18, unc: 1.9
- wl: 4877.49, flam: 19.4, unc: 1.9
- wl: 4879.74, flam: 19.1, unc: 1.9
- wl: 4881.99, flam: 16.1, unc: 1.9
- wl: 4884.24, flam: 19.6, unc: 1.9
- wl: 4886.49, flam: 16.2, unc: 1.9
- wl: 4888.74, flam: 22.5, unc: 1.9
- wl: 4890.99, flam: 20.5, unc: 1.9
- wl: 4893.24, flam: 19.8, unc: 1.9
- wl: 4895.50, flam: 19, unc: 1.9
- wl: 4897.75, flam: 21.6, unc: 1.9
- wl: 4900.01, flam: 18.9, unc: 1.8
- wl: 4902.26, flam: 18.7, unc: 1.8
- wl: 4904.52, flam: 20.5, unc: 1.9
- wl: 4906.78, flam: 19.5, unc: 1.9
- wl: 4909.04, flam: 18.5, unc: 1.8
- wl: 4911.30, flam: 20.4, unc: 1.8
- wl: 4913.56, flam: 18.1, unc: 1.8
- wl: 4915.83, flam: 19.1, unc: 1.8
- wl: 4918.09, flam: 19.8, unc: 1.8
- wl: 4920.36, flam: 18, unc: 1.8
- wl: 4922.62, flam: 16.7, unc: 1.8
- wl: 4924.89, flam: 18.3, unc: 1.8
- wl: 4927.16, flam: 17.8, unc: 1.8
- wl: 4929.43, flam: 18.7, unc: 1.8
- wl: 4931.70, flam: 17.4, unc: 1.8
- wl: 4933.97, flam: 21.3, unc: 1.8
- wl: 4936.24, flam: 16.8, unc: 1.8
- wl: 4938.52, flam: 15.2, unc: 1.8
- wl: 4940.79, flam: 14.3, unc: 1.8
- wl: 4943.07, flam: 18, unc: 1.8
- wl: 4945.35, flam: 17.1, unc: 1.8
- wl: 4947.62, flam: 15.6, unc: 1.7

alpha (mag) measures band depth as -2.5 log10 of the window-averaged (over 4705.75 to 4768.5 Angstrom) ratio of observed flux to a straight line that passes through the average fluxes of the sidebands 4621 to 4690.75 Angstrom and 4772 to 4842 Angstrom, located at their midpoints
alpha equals 0.04 mag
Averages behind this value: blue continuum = 20.3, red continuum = 20.7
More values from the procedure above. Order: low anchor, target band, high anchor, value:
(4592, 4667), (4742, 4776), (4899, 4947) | -0.06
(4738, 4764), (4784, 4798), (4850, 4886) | -0.08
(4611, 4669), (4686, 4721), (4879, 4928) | 0.03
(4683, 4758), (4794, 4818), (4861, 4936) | -0.06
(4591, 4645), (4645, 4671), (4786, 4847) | 0.02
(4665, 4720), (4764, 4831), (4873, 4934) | -0.08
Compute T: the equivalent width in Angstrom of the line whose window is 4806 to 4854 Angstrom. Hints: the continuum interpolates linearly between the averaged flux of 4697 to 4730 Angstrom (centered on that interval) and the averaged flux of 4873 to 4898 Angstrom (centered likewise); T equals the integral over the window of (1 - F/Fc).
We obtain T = -2.7 Angstrom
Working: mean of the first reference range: 19.7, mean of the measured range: 20.4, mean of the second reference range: 19.1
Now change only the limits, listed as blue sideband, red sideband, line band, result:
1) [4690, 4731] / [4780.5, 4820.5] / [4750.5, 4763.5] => 0.12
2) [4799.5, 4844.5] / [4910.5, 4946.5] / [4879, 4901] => -0.60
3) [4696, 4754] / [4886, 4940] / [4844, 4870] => -0.51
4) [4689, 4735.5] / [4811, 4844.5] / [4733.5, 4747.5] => -0.10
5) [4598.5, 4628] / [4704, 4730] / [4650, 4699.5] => -1.12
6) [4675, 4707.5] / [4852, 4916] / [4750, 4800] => -1.82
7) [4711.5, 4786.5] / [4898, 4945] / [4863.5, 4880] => -0.57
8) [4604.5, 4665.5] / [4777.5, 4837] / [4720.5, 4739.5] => 0.47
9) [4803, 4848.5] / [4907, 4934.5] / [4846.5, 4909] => -0.32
